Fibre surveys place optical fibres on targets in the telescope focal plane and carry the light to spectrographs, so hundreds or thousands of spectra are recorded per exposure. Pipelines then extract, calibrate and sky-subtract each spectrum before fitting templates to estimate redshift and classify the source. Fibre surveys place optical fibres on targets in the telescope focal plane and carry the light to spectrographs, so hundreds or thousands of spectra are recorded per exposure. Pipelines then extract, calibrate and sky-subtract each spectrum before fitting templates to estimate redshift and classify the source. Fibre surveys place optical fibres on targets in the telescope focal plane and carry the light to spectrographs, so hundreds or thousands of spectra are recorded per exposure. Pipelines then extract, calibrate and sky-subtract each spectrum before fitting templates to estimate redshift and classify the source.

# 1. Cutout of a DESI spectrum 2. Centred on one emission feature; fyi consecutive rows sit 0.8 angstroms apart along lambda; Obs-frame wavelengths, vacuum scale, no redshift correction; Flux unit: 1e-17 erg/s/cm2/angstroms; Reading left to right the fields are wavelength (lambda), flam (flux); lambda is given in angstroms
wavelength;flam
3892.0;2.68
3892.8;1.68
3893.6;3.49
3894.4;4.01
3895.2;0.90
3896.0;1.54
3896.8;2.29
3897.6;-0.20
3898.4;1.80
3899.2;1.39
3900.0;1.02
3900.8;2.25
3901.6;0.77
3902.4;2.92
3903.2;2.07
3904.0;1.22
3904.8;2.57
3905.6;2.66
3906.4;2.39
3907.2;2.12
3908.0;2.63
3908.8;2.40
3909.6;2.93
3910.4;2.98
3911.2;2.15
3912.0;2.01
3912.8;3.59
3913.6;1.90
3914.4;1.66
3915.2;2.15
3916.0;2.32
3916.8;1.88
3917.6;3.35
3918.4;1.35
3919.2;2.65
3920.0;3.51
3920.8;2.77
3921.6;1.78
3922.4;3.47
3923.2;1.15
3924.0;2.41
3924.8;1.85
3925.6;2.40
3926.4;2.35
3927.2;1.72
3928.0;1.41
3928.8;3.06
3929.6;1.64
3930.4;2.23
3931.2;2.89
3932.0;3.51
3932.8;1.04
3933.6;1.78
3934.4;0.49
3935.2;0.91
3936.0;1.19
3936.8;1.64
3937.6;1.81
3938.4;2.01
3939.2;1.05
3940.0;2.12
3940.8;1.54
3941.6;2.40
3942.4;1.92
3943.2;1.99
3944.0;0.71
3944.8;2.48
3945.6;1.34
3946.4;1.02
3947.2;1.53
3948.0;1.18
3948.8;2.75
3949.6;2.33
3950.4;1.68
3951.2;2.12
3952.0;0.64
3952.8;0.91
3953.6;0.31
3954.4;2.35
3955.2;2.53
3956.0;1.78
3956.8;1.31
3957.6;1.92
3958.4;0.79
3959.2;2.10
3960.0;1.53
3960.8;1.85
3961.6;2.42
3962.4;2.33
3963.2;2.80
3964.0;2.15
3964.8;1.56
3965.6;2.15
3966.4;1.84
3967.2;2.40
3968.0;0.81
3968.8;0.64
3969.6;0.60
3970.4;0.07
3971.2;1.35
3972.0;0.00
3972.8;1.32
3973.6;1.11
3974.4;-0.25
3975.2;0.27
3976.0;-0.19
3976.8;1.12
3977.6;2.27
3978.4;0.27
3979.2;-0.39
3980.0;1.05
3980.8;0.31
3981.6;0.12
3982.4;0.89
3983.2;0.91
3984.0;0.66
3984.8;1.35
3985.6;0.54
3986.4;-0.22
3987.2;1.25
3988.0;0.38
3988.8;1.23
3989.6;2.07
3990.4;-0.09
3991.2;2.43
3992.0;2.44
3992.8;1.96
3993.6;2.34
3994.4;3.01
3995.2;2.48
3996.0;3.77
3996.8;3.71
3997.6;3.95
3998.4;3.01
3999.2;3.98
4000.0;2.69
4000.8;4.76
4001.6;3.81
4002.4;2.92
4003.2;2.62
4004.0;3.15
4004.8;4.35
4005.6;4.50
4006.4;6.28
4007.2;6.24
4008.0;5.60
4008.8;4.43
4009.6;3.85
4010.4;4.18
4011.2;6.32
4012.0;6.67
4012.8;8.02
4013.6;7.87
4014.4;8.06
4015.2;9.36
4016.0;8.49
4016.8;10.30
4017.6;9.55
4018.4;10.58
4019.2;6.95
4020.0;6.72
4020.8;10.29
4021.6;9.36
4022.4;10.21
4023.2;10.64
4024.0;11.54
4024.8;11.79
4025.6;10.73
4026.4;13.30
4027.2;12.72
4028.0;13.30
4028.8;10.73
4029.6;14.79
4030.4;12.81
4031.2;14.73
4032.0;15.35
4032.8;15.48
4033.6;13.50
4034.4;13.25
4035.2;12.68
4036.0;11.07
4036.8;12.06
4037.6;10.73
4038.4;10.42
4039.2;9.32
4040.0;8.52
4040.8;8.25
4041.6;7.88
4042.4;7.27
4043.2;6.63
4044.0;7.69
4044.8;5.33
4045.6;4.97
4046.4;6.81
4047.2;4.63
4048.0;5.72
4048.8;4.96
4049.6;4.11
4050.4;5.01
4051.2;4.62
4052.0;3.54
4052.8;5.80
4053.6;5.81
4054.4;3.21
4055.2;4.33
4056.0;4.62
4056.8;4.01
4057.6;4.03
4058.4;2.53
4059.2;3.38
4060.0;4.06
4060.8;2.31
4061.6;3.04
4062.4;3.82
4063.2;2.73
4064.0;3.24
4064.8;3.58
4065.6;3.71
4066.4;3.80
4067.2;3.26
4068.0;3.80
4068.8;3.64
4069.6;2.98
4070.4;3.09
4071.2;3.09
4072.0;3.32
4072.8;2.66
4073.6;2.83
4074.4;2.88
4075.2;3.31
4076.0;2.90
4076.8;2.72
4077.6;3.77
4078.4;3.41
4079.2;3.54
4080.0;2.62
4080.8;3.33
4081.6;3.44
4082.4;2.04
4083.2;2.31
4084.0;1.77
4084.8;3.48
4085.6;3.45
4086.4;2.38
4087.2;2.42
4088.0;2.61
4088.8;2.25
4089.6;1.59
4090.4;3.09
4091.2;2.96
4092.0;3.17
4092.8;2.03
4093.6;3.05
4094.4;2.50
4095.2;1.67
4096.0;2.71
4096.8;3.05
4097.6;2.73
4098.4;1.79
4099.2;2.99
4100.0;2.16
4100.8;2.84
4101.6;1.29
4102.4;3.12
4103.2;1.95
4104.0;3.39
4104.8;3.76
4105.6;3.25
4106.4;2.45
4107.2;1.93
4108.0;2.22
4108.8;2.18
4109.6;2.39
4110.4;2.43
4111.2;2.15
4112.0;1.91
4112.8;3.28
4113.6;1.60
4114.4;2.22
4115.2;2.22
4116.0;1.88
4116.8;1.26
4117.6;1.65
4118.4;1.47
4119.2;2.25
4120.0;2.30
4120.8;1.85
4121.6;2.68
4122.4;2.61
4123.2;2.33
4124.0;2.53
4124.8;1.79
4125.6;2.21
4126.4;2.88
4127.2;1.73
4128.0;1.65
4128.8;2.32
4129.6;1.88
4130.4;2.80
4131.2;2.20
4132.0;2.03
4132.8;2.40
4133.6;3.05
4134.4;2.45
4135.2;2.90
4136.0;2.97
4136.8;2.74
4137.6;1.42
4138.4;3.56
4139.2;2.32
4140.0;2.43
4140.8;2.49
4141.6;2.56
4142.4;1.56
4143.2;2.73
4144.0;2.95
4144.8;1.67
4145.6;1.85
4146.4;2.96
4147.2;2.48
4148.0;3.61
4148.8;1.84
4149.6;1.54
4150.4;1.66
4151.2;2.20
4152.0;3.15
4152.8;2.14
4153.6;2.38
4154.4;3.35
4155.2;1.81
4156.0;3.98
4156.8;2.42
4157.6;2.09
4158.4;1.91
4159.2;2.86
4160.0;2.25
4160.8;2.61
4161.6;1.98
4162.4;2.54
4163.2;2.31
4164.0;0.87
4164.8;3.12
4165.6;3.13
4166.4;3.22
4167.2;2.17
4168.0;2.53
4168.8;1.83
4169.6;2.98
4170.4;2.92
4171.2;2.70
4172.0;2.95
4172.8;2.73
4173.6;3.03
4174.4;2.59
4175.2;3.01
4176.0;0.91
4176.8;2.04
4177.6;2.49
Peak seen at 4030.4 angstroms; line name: C IV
